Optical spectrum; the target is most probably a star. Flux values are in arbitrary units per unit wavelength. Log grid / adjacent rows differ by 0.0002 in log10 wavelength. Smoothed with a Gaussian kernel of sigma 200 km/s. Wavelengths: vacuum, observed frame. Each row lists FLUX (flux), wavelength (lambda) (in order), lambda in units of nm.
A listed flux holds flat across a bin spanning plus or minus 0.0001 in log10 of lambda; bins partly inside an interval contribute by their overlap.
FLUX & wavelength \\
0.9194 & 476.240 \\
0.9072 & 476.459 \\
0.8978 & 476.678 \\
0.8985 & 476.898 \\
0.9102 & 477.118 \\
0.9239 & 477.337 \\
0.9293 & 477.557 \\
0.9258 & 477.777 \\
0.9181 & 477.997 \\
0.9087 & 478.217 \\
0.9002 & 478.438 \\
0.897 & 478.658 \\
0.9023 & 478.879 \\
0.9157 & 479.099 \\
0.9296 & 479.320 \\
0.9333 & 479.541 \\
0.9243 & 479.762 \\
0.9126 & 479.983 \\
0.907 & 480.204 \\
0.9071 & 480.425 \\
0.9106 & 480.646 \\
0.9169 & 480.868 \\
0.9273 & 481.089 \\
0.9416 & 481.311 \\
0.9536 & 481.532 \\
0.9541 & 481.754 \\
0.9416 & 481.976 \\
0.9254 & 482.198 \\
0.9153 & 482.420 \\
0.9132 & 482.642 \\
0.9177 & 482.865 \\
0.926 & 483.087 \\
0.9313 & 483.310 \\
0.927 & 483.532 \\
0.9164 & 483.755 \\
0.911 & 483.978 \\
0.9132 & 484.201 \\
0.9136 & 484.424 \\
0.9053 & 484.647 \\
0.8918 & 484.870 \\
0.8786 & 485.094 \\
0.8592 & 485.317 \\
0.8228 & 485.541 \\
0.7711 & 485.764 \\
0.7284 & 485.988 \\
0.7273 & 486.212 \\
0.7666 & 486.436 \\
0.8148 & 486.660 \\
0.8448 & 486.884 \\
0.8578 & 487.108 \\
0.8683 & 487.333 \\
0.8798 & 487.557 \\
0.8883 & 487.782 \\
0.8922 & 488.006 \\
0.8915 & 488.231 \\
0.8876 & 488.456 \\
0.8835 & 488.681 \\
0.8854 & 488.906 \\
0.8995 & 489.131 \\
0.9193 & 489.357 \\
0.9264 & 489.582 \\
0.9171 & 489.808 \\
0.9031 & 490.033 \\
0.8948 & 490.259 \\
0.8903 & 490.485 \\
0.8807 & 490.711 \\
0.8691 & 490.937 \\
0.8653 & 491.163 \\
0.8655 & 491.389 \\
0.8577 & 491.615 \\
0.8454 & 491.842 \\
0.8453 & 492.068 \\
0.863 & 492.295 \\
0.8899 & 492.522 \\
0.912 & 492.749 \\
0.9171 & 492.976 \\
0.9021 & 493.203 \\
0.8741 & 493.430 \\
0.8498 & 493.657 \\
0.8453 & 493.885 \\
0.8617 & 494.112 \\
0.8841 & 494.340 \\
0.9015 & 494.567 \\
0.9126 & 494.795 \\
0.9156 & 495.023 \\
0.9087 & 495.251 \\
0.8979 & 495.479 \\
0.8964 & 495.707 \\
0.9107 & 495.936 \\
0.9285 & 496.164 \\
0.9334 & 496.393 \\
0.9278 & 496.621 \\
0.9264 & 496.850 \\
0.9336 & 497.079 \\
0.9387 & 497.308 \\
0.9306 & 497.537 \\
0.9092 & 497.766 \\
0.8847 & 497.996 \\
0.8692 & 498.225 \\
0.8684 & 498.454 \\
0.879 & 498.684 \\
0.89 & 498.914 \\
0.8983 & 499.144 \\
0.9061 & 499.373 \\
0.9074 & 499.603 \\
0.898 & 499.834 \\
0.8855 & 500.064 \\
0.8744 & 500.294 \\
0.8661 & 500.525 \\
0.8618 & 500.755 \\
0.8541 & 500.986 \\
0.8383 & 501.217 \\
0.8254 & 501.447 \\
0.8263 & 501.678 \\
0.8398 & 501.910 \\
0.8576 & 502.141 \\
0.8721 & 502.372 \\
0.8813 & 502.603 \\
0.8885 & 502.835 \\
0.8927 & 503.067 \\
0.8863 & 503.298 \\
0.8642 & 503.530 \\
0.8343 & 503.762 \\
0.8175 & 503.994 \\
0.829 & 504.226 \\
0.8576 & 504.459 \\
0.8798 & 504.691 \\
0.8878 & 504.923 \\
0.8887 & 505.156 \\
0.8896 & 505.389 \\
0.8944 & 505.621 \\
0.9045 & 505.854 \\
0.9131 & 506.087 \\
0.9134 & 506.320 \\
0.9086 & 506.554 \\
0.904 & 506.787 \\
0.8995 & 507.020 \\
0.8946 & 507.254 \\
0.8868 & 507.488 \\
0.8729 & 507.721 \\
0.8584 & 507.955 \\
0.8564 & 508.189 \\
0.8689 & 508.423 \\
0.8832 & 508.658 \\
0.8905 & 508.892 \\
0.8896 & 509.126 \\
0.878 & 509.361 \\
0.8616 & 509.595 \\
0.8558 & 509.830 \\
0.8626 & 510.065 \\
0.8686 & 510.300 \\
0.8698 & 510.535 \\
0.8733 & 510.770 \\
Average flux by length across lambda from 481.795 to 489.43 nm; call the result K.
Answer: 0.877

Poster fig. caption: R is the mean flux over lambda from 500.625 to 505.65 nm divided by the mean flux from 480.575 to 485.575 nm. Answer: 0.94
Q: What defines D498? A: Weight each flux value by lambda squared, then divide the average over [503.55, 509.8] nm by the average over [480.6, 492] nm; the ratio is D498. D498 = 1.1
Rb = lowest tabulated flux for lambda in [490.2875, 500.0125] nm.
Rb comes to 0.8453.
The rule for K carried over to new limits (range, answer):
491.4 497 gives 0.892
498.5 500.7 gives 0.888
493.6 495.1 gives 0.882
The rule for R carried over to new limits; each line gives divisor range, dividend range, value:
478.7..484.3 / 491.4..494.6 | 0.95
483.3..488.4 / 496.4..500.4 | 1.05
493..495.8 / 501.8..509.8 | 0.99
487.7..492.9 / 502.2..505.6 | 0.98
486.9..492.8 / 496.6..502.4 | 1.00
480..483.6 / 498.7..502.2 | 0.94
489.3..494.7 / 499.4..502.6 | 0.98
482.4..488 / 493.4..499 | 1.04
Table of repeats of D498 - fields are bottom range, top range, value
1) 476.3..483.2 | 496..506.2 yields 1.05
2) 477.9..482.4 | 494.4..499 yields 1.05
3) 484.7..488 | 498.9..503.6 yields 1.11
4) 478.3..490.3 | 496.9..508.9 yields 1.06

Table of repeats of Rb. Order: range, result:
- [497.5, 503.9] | 0.8254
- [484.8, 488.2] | 0.7273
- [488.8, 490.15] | 0.8854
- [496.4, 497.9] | 0.9092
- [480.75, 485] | 0.8918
